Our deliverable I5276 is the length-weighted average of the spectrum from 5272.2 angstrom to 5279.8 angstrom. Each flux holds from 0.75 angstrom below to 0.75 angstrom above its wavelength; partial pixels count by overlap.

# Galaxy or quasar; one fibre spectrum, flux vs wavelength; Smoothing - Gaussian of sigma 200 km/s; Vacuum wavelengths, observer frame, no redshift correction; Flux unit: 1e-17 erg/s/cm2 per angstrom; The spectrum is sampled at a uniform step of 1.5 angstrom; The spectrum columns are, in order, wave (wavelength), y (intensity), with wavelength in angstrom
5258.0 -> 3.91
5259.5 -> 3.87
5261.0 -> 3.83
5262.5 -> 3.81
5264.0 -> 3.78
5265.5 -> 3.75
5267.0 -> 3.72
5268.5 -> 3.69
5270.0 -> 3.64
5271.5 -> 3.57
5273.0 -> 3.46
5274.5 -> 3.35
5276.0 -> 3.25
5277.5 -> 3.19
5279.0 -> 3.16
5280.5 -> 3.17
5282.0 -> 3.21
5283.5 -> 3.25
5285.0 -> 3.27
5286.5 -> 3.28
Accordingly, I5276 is 3.28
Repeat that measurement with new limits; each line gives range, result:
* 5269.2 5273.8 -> 3.56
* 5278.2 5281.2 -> 3.17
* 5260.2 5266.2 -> 3.79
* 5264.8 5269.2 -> 3.72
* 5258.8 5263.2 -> 3.84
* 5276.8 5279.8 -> 3.17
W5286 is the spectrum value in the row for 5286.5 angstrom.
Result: 3.28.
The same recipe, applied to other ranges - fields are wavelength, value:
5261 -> 3.83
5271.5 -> 3.57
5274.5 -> 3.35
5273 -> 3.46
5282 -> 3.21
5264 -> 3.78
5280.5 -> 3.17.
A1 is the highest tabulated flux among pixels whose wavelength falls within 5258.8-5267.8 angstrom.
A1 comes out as 3.87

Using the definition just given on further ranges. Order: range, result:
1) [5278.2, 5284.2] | 3.25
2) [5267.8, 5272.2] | 3.69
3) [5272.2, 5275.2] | 3.46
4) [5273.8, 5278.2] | 3.35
